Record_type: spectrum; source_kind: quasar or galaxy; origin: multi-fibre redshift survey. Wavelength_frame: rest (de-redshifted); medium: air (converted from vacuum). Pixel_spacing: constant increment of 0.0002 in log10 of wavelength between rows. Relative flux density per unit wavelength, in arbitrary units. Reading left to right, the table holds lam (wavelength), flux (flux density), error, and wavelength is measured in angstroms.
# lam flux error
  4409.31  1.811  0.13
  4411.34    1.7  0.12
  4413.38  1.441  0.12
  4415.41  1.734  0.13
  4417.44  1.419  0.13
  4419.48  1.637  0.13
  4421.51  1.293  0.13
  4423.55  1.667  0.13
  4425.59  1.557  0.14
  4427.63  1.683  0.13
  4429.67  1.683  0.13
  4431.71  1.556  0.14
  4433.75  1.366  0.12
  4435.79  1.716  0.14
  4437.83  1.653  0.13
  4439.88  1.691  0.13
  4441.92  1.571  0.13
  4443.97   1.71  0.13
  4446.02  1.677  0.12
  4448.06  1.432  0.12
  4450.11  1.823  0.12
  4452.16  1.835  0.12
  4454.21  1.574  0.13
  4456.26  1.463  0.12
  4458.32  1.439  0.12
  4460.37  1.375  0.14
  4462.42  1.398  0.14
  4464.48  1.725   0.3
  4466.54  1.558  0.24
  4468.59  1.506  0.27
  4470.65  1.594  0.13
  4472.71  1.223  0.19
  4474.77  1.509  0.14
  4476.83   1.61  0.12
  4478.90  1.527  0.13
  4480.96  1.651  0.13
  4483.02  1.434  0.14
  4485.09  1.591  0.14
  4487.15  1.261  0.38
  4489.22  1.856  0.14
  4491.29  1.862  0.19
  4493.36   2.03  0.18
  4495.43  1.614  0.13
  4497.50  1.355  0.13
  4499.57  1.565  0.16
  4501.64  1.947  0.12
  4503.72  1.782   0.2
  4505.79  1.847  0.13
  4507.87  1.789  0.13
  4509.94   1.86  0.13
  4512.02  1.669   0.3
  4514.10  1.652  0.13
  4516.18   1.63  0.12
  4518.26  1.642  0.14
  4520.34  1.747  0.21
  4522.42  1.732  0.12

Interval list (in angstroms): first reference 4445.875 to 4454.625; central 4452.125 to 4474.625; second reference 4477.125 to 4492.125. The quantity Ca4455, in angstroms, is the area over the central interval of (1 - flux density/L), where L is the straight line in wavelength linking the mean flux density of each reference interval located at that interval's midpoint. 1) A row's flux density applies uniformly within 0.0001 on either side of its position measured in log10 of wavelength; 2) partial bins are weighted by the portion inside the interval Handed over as 1.9 angstroms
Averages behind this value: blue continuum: 1.68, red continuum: 1.59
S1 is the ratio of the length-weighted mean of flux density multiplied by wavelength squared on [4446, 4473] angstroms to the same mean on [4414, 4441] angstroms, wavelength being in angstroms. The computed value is 1.0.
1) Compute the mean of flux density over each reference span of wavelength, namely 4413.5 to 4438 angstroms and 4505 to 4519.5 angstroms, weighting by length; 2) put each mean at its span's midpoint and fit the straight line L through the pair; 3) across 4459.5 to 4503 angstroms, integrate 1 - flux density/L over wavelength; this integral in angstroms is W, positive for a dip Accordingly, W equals 2.3 angstroms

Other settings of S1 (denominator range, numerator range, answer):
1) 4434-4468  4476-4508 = 1.06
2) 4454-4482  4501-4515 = 1.21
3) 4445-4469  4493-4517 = 1.12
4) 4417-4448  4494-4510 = 1.12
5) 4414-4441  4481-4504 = 1.08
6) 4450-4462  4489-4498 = 1.15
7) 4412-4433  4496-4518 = 1.13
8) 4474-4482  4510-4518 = 1.08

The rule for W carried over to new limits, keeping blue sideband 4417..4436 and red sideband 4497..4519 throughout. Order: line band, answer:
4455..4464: 1.0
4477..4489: 1.0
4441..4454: -0.6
